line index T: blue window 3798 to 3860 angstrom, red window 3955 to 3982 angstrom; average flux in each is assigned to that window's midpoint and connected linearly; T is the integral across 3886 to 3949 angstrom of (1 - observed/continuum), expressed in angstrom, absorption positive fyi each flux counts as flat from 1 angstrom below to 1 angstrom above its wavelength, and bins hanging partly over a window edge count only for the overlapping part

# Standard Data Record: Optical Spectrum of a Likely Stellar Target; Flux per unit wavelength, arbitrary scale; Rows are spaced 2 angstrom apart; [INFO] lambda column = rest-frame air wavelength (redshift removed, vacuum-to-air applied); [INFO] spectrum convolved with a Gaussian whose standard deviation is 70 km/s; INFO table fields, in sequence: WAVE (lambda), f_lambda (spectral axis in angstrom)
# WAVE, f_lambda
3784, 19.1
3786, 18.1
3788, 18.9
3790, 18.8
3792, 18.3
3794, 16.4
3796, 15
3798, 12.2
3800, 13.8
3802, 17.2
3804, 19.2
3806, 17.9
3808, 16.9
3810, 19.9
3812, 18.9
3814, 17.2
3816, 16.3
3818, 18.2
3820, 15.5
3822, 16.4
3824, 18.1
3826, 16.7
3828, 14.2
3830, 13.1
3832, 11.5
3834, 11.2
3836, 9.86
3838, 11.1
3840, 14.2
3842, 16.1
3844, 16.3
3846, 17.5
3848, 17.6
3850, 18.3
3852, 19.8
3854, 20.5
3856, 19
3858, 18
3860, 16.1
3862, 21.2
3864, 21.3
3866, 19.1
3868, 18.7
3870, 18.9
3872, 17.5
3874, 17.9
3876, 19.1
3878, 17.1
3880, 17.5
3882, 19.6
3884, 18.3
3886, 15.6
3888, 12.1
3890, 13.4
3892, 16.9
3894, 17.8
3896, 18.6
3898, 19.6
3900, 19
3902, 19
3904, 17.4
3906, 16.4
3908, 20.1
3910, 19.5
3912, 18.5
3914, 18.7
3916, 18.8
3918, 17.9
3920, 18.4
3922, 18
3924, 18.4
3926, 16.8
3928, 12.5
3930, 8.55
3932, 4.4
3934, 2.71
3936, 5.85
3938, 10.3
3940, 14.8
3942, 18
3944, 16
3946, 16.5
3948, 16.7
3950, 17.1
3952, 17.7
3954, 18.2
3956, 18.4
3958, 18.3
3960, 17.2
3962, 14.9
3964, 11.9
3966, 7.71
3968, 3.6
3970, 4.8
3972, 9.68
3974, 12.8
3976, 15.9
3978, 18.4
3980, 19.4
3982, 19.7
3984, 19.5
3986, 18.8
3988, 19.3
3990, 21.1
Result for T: -4.2 angstrom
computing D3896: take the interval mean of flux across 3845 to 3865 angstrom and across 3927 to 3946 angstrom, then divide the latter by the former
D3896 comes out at 0.56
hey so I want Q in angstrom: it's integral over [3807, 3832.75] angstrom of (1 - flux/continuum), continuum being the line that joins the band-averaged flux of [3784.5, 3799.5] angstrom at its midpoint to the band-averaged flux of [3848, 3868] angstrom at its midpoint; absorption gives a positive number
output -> 1.9 angstrom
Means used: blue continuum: 16.8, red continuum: 19.1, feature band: 16.4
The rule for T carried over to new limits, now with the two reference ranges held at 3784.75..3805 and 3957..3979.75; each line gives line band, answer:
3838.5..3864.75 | -4.4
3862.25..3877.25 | -4.0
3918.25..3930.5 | -2.0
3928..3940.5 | 5.1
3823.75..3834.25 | 1.3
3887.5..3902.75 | -3.0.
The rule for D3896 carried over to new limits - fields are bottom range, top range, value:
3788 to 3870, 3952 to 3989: 0.90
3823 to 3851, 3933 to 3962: 1.01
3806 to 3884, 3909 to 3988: 0.87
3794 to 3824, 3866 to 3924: 1.07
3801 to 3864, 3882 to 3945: 0.94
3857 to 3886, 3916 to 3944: 0.71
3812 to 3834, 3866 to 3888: 1.14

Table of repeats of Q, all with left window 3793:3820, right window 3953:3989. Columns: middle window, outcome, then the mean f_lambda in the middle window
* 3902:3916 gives -2.57 angstrom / 18.5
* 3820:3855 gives 2.12 angstrom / 15.4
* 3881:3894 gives -0.20 angstrom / 16.1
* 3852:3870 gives -3.42 angstrom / 19.2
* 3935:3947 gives 1.32 angstrom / 13.6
